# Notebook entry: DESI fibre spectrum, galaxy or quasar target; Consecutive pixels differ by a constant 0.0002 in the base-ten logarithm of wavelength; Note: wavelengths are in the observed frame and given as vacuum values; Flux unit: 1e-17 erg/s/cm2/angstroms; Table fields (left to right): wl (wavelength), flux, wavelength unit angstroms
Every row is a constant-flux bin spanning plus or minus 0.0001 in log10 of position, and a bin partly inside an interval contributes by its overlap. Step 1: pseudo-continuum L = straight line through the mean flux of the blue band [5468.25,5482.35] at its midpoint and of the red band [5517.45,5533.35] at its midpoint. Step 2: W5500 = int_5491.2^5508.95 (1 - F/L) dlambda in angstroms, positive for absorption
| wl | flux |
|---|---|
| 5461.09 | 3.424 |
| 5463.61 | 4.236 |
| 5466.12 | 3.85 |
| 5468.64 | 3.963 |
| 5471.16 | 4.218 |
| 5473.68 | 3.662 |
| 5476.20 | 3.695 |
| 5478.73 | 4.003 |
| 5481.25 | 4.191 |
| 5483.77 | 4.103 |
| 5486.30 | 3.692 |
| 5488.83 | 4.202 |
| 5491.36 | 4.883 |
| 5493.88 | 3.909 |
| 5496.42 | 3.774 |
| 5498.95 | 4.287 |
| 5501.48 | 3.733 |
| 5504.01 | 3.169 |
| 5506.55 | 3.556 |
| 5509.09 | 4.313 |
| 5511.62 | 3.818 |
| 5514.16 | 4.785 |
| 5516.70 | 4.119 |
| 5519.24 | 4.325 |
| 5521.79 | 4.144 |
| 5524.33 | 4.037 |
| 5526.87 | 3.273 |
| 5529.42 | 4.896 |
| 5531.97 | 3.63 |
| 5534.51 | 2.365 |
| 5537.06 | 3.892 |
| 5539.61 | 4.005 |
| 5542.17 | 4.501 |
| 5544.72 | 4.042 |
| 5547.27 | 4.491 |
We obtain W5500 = 0.6 angstroms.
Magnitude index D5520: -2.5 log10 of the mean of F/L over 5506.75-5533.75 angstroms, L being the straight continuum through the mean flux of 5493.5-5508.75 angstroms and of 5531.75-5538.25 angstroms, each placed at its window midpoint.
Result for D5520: -0.177 mag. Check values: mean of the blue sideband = 3.76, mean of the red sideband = 3.24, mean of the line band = 4.08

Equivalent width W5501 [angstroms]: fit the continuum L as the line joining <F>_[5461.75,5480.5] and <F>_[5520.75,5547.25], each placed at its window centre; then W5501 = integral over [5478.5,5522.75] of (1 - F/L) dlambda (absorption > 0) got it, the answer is -1.5 angstroms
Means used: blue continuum 3.94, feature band 4.06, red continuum 3.91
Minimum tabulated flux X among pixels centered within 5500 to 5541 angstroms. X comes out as 2.365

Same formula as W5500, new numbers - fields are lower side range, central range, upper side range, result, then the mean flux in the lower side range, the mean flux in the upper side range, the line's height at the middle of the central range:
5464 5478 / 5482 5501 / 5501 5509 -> -2.04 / 3.9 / 3.58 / 3.71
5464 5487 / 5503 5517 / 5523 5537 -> -0.73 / 3.95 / 3.67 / 3.77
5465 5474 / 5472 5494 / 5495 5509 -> -1.03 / 3.95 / 3.75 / 3.87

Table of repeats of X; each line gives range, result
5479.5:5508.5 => 3.169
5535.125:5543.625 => 3.892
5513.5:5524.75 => 4.037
